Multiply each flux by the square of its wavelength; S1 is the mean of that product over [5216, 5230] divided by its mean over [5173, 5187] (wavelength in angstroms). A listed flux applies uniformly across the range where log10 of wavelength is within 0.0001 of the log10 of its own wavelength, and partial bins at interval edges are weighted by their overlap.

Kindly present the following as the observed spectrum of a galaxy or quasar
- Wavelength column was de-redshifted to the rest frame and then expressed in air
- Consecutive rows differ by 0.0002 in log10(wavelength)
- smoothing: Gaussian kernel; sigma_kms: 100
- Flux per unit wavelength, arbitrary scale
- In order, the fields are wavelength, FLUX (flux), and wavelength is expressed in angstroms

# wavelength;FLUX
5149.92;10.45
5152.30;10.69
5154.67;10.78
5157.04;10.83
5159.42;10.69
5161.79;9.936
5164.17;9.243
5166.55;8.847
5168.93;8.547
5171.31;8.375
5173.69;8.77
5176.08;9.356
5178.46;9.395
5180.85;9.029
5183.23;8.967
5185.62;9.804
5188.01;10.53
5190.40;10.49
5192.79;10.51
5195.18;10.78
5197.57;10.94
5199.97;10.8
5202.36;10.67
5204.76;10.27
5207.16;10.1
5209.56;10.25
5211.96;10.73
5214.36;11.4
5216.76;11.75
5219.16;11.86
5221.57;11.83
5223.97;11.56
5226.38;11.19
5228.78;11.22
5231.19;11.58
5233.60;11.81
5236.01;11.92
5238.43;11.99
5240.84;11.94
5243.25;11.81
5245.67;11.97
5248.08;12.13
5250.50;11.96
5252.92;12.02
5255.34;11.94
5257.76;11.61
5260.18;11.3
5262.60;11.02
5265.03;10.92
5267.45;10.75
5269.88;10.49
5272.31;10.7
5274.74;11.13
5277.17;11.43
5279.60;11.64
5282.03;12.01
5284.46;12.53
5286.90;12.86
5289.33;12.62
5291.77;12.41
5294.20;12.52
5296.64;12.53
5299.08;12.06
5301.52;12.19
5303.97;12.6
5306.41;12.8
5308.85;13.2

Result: 1.3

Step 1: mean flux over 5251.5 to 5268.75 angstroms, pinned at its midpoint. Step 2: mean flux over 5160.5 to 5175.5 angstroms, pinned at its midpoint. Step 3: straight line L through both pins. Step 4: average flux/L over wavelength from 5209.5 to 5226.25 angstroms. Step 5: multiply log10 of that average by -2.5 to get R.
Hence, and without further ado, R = -0.11 mag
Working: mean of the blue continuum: 8.98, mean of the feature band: 11.4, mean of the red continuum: 11.4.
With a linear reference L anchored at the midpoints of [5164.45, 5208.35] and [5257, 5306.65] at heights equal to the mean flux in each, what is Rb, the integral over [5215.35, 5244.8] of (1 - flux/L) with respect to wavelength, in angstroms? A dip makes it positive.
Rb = -2.8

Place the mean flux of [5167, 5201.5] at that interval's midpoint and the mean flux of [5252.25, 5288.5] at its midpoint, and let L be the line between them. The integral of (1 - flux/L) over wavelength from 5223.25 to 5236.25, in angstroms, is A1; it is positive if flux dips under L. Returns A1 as -1.0 angstroms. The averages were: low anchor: 9.73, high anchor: 11.5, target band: 11.5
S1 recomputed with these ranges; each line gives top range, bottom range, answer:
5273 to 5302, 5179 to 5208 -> 1.23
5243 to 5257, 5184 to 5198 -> 1.17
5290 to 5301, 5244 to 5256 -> 1.05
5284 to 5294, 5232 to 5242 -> 1.08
